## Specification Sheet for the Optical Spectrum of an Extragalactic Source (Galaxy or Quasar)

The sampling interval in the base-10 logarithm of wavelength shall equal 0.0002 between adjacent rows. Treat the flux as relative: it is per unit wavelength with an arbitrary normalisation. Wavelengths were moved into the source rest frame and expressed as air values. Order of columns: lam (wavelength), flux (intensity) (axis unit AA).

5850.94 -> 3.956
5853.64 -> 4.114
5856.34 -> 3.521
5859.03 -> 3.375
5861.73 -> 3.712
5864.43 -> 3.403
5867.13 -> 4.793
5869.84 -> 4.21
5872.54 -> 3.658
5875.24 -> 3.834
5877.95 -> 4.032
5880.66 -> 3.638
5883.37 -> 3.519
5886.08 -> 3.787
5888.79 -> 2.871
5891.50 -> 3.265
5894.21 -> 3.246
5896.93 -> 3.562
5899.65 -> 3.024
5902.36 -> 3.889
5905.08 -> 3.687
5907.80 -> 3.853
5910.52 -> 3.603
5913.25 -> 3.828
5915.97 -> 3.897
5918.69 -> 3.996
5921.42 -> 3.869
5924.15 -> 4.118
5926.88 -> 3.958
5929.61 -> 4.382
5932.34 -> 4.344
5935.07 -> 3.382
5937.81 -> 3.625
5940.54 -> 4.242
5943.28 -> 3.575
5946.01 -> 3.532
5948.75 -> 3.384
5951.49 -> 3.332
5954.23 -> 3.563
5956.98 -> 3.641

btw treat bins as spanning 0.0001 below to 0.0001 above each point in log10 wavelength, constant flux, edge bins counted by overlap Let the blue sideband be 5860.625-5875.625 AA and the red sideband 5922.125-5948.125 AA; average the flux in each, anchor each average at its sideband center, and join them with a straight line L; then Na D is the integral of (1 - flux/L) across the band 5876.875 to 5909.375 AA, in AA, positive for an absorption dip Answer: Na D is 3.3 AA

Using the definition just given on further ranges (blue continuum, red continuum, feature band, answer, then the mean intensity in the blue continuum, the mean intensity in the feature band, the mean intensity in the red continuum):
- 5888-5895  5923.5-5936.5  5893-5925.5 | -1.51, 3.14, 3.72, 4.03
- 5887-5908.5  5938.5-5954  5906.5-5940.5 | -3.82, 3.42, 3.92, 3.61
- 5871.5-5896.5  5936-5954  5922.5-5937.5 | -1.73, 3.54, 4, 3.61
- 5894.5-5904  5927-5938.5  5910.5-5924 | -0.57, 3.47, 3.89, 3.95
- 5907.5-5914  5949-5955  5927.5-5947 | -1.88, 3.74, 3.88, 3.42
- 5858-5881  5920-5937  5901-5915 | 0.62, 3.87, 3.78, 3.99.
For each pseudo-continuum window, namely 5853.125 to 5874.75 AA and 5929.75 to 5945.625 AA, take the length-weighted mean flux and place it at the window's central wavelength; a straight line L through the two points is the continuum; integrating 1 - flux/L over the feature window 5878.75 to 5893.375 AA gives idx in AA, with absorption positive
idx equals 1.6 AA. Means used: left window 3.84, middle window 3.43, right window 3.86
